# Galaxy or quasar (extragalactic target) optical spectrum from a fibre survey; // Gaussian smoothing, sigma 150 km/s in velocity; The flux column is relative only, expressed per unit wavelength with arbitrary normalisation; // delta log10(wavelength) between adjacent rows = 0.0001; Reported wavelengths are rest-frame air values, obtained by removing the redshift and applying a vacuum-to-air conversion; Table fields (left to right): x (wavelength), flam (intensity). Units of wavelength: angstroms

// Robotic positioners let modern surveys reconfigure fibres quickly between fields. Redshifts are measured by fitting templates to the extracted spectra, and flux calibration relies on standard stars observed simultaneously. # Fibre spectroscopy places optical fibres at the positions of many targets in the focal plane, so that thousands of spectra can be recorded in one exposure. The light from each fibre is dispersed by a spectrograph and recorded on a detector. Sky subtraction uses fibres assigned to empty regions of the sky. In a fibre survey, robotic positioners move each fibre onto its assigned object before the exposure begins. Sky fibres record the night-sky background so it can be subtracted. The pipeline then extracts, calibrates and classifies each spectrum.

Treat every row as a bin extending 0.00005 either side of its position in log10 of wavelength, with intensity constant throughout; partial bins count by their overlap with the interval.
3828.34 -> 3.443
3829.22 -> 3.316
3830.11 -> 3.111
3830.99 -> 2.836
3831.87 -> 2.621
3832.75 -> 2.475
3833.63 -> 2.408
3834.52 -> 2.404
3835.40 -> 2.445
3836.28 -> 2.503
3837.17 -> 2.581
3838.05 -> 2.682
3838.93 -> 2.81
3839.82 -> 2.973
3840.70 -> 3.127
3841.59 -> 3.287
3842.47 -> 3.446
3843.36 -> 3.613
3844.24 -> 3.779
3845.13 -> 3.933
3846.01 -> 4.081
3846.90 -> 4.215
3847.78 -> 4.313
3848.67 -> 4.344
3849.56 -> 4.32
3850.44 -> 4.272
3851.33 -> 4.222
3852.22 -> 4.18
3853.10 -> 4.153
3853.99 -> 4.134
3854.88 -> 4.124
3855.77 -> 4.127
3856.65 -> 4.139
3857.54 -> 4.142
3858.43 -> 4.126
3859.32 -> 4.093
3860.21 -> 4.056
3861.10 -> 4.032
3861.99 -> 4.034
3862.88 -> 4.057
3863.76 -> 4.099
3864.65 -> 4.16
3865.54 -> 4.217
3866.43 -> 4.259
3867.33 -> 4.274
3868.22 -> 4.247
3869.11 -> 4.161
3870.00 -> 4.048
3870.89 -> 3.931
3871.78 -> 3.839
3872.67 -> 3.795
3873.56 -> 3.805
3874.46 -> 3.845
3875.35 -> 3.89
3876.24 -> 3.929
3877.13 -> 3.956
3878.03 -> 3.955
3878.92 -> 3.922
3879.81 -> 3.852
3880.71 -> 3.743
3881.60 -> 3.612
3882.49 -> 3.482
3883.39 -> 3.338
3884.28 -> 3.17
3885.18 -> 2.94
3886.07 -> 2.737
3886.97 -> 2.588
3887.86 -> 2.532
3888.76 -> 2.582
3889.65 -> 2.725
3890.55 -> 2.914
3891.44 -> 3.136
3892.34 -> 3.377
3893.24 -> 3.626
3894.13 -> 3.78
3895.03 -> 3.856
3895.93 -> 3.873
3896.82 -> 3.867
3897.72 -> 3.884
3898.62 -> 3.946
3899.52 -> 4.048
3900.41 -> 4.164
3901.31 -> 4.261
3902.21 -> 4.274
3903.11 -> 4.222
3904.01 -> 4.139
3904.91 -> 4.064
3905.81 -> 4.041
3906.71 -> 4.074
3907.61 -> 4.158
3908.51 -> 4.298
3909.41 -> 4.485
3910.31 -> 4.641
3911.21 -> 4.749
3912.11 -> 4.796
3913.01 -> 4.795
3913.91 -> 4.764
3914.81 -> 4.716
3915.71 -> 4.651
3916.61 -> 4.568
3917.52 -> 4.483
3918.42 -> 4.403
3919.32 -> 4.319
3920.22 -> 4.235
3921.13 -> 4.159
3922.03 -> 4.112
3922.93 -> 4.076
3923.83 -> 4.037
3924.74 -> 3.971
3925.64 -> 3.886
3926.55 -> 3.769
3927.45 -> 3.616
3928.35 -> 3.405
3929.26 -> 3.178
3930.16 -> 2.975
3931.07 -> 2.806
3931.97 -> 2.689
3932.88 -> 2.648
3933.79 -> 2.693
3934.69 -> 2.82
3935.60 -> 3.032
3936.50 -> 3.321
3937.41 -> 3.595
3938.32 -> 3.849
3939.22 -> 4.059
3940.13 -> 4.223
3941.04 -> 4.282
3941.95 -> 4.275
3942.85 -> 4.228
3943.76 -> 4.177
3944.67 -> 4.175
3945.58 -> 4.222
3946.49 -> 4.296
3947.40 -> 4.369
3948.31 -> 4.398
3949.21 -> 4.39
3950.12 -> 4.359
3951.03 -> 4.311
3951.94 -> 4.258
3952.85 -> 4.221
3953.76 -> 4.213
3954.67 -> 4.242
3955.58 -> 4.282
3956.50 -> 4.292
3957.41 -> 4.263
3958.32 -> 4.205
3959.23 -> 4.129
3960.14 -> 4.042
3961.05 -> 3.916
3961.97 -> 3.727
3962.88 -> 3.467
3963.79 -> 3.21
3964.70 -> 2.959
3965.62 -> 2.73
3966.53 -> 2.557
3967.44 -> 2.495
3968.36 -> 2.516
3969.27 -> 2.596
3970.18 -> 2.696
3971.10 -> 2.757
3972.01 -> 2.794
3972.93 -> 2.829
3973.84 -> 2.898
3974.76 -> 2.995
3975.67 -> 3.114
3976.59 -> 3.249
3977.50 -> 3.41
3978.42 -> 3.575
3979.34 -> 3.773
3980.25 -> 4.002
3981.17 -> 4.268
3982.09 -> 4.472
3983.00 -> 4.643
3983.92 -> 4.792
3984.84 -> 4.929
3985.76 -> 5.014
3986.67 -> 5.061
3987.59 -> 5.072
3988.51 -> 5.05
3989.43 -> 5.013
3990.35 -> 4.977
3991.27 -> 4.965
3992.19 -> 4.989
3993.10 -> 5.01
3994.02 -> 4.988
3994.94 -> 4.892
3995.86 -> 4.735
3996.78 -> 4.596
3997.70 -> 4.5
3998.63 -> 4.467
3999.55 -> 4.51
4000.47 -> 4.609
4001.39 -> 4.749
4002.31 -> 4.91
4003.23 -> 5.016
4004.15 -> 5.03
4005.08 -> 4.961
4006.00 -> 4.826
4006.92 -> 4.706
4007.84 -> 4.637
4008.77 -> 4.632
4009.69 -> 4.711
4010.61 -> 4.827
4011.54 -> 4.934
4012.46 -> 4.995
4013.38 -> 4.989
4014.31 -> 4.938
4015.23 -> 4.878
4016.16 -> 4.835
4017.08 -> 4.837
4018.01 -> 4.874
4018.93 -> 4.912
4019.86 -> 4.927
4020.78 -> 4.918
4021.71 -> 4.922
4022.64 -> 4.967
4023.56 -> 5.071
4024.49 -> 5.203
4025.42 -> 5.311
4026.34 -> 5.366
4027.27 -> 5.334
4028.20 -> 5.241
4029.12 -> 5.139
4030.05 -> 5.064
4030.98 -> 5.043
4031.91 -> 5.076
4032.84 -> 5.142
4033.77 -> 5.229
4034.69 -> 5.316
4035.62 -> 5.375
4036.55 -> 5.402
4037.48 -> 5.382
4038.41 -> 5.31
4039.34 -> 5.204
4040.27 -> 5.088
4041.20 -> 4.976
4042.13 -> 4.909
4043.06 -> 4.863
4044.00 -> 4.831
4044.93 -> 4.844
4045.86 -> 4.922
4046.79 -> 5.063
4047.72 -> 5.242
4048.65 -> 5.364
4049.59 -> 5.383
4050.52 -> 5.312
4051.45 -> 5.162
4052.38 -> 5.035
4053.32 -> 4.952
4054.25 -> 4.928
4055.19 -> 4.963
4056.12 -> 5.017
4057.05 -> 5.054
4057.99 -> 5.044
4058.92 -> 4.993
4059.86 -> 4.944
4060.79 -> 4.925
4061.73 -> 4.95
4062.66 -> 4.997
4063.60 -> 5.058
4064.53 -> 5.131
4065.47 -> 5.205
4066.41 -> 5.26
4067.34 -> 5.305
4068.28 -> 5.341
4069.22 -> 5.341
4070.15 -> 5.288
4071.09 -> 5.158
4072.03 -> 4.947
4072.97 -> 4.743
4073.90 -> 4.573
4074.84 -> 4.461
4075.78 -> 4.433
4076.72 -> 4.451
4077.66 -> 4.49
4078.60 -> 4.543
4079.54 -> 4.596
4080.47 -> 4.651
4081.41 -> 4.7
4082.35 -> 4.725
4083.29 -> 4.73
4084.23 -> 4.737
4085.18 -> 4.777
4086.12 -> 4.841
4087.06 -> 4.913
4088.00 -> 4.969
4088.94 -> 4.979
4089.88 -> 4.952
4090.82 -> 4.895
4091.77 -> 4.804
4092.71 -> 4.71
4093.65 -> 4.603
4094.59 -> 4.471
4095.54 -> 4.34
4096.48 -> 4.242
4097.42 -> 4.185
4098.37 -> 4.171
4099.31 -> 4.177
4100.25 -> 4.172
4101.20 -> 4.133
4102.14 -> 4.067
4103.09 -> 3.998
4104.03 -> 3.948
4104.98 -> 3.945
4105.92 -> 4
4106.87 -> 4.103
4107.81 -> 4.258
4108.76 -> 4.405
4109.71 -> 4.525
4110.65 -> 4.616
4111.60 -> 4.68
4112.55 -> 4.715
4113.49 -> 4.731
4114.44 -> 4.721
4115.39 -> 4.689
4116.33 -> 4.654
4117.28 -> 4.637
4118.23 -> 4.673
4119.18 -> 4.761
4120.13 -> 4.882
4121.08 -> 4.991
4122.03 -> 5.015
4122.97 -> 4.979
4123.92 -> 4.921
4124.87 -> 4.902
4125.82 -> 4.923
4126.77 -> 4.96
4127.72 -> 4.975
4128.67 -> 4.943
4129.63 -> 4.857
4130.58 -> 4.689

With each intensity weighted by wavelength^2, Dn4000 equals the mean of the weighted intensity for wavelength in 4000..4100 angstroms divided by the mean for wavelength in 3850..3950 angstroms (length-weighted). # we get 1.36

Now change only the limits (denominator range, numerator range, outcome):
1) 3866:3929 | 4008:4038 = 1.38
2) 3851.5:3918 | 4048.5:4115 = 1.32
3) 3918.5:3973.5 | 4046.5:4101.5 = 1.40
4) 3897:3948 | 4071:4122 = 1.24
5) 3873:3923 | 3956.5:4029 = 1.17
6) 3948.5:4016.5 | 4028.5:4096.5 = 1.22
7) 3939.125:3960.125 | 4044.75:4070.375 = 1.27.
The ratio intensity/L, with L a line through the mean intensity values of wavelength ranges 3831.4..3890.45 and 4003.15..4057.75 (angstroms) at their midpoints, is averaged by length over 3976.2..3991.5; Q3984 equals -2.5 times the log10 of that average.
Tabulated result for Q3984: 0.04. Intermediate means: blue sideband 3.63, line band 4.48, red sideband 5.04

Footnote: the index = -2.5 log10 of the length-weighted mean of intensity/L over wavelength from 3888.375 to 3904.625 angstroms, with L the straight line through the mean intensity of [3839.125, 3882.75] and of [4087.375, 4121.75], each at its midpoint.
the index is 0.09 mag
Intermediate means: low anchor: 3.96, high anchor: 4.5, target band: 3.71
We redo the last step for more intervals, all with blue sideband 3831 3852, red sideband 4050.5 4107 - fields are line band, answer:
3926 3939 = 0.21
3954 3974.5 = 0.21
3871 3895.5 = 0.04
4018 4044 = -0.15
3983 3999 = -0.16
